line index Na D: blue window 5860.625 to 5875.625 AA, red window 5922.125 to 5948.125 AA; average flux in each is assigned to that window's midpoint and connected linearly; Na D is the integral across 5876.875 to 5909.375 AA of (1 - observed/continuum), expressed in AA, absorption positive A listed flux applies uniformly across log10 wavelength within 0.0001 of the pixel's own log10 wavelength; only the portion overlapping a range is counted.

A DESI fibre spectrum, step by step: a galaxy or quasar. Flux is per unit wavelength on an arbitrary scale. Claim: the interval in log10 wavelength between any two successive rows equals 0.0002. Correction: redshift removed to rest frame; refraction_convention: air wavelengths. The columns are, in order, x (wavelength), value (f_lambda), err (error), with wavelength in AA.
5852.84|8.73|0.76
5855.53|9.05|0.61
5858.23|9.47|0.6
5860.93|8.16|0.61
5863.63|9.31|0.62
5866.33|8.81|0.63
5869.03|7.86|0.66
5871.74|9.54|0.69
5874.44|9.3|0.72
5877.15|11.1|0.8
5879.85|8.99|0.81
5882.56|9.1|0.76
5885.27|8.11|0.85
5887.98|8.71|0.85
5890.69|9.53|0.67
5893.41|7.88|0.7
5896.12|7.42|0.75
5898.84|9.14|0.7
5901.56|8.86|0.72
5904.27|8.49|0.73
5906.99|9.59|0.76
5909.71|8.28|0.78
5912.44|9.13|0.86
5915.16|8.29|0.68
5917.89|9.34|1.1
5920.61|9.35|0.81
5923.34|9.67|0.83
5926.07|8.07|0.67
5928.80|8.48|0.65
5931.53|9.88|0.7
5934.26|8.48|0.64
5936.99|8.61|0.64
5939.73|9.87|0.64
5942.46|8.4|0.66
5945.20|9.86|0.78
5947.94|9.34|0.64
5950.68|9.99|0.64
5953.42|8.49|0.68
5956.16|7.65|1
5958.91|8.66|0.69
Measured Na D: 0.4 AA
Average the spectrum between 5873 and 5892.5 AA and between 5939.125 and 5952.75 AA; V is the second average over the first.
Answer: 1.02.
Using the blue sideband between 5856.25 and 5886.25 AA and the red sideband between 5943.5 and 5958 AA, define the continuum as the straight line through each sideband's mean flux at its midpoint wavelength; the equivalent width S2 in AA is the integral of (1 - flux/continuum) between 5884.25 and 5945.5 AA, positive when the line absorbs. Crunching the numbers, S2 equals 1.5 AA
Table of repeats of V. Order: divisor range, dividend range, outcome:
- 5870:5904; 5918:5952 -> 1.03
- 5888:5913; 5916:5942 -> 1.04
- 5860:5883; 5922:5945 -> 0.98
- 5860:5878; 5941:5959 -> 0.98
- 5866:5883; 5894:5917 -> 0.93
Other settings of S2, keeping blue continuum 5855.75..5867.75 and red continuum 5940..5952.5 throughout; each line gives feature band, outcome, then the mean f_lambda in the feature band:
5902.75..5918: 0.66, 8.81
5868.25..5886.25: -0.36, 9.2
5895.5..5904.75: 0.60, 8.56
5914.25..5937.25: 0.89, 8.94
